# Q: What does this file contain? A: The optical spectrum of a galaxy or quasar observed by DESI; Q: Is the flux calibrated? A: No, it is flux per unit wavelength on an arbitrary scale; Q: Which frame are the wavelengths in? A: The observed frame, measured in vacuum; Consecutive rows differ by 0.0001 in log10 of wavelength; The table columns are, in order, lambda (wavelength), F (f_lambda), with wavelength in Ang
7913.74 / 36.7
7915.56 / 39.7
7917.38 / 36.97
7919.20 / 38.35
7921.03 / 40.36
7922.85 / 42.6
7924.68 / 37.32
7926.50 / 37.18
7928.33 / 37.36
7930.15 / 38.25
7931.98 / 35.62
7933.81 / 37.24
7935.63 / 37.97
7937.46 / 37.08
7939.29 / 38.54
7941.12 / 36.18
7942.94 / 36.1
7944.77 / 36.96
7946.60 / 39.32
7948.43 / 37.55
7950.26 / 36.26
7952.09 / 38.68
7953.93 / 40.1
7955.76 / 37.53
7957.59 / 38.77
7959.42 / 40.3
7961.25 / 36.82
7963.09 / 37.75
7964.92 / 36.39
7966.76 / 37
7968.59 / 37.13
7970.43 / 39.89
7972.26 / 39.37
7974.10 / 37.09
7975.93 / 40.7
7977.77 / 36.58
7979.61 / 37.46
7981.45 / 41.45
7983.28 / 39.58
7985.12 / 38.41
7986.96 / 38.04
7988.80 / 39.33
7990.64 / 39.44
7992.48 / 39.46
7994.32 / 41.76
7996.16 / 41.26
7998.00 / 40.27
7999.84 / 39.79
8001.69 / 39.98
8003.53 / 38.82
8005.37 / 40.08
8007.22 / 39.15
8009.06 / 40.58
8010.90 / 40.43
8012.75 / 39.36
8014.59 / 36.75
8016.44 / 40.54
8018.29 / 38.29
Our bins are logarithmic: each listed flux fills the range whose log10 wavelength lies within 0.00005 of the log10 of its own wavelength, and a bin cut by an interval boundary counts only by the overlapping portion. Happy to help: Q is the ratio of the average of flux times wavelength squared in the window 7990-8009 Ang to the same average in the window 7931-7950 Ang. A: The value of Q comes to 1.1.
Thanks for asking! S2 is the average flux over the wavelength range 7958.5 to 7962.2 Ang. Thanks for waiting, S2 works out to 38.5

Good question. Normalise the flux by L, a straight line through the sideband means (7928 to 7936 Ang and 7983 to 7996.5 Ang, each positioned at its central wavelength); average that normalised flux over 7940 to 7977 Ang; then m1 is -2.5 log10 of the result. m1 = 0.01 mag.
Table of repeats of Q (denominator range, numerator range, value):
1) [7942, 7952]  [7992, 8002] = 1.10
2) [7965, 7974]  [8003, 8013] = 1.06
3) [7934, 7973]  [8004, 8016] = 1.06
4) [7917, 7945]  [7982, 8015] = 1.07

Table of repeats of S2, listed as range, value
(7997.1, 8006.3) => 39.8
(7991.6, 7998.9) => 40.7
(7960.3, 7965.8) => 37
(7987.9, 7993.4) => 39.4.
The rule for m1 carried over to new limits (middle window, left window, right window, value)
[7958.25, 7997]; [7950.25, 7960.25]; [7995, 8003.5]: 0.019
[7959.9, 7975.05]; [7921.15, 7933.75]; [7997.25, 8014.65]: 0.032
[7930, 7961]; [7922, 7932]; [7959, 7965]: 0.007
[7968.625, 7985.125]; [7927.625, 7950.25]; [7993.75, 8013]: 0.003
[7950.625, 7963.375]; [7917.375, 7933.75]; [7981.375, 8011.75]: 0.013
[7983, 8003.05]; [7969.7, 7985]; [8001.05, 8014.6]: -0.012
